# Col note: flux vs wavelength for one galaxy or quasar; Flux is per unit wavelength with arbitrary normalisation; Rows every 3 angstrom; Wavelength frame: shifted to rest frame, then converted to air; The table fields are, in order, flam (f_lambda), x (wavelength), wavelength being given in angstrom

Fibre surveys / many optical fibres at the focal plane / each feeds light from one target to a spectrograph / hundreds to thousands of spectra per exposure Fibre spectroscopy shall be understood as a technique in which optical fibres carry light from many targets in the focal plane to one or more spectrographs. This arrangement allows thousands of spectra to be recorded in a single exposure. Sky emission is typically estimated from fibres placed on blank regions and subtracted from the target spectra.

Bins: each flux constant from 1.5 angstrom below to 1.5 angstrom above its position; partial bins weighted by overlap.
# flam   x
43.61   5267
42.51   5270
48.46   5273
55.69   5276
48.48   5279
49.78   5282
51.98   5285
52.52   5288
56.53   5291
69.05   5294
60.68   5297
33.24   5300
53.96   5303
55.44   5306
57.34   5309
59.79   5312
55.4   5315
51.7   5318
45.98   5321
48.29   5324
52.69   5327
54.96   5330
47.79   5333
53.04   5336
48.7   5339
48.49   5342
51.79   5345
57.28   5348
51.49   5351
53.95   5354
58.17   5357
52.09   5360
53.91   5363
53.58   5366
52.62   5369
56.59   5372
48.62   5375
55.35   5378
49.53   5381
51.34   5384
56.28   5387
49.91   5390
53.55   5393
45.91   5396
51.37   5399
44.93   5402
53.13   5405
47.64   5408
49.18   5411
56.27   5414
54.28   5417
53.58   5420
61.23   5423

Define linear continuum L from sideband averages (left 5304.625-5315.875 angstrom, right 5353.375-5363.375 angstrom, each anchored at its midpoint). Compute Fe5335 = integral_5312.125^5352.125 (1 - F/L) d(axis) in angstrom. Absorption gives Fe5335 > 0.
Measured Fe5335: 3.1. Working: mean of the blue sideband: 57.1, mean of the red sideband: 54.7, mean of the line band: 51.6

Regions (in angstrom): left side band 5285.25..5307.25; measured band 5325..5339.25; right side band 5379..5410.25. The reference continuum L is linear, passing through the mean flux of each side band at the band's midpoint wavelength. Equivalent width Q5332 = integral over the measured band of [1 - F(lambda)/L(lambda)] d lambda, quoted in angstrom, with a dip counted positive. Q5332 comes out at 0.36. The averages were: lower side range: 54.3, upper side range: 50.4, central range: 51.6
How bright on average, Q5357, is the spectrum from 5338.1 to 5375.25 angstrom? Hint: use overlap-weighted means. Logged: 53.1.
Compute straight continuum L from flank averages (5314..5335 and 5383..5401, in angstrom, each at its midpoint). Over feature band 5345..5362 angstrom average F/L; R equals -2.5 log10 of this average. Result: -0.068 mag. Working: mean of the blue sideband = 50.9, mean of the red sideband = 51.2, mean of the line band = 54.3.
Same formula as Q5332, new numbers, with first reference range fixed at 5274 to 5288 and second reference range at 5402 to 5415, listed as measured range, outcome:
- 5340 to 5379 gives -1.8 angstrom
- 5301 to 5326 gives -0.9 angstrom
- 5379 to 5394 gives -0.4 angstrom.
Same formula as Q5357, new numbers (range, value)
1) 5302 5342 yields 52.5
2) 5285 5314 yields 55.2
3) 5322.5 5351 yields 51.5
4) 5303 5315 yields 56.8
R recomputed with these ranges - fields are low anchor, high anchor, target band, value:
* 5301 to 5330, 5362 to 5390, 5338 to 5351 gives 0.03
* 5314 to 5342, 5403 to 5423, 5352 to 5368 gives -0.05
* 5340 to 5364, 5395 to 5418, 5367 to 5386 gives -0.01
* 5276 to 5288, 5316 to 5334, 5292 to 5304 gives -0.07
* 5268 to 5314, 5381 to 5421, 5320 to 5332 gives 0.04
